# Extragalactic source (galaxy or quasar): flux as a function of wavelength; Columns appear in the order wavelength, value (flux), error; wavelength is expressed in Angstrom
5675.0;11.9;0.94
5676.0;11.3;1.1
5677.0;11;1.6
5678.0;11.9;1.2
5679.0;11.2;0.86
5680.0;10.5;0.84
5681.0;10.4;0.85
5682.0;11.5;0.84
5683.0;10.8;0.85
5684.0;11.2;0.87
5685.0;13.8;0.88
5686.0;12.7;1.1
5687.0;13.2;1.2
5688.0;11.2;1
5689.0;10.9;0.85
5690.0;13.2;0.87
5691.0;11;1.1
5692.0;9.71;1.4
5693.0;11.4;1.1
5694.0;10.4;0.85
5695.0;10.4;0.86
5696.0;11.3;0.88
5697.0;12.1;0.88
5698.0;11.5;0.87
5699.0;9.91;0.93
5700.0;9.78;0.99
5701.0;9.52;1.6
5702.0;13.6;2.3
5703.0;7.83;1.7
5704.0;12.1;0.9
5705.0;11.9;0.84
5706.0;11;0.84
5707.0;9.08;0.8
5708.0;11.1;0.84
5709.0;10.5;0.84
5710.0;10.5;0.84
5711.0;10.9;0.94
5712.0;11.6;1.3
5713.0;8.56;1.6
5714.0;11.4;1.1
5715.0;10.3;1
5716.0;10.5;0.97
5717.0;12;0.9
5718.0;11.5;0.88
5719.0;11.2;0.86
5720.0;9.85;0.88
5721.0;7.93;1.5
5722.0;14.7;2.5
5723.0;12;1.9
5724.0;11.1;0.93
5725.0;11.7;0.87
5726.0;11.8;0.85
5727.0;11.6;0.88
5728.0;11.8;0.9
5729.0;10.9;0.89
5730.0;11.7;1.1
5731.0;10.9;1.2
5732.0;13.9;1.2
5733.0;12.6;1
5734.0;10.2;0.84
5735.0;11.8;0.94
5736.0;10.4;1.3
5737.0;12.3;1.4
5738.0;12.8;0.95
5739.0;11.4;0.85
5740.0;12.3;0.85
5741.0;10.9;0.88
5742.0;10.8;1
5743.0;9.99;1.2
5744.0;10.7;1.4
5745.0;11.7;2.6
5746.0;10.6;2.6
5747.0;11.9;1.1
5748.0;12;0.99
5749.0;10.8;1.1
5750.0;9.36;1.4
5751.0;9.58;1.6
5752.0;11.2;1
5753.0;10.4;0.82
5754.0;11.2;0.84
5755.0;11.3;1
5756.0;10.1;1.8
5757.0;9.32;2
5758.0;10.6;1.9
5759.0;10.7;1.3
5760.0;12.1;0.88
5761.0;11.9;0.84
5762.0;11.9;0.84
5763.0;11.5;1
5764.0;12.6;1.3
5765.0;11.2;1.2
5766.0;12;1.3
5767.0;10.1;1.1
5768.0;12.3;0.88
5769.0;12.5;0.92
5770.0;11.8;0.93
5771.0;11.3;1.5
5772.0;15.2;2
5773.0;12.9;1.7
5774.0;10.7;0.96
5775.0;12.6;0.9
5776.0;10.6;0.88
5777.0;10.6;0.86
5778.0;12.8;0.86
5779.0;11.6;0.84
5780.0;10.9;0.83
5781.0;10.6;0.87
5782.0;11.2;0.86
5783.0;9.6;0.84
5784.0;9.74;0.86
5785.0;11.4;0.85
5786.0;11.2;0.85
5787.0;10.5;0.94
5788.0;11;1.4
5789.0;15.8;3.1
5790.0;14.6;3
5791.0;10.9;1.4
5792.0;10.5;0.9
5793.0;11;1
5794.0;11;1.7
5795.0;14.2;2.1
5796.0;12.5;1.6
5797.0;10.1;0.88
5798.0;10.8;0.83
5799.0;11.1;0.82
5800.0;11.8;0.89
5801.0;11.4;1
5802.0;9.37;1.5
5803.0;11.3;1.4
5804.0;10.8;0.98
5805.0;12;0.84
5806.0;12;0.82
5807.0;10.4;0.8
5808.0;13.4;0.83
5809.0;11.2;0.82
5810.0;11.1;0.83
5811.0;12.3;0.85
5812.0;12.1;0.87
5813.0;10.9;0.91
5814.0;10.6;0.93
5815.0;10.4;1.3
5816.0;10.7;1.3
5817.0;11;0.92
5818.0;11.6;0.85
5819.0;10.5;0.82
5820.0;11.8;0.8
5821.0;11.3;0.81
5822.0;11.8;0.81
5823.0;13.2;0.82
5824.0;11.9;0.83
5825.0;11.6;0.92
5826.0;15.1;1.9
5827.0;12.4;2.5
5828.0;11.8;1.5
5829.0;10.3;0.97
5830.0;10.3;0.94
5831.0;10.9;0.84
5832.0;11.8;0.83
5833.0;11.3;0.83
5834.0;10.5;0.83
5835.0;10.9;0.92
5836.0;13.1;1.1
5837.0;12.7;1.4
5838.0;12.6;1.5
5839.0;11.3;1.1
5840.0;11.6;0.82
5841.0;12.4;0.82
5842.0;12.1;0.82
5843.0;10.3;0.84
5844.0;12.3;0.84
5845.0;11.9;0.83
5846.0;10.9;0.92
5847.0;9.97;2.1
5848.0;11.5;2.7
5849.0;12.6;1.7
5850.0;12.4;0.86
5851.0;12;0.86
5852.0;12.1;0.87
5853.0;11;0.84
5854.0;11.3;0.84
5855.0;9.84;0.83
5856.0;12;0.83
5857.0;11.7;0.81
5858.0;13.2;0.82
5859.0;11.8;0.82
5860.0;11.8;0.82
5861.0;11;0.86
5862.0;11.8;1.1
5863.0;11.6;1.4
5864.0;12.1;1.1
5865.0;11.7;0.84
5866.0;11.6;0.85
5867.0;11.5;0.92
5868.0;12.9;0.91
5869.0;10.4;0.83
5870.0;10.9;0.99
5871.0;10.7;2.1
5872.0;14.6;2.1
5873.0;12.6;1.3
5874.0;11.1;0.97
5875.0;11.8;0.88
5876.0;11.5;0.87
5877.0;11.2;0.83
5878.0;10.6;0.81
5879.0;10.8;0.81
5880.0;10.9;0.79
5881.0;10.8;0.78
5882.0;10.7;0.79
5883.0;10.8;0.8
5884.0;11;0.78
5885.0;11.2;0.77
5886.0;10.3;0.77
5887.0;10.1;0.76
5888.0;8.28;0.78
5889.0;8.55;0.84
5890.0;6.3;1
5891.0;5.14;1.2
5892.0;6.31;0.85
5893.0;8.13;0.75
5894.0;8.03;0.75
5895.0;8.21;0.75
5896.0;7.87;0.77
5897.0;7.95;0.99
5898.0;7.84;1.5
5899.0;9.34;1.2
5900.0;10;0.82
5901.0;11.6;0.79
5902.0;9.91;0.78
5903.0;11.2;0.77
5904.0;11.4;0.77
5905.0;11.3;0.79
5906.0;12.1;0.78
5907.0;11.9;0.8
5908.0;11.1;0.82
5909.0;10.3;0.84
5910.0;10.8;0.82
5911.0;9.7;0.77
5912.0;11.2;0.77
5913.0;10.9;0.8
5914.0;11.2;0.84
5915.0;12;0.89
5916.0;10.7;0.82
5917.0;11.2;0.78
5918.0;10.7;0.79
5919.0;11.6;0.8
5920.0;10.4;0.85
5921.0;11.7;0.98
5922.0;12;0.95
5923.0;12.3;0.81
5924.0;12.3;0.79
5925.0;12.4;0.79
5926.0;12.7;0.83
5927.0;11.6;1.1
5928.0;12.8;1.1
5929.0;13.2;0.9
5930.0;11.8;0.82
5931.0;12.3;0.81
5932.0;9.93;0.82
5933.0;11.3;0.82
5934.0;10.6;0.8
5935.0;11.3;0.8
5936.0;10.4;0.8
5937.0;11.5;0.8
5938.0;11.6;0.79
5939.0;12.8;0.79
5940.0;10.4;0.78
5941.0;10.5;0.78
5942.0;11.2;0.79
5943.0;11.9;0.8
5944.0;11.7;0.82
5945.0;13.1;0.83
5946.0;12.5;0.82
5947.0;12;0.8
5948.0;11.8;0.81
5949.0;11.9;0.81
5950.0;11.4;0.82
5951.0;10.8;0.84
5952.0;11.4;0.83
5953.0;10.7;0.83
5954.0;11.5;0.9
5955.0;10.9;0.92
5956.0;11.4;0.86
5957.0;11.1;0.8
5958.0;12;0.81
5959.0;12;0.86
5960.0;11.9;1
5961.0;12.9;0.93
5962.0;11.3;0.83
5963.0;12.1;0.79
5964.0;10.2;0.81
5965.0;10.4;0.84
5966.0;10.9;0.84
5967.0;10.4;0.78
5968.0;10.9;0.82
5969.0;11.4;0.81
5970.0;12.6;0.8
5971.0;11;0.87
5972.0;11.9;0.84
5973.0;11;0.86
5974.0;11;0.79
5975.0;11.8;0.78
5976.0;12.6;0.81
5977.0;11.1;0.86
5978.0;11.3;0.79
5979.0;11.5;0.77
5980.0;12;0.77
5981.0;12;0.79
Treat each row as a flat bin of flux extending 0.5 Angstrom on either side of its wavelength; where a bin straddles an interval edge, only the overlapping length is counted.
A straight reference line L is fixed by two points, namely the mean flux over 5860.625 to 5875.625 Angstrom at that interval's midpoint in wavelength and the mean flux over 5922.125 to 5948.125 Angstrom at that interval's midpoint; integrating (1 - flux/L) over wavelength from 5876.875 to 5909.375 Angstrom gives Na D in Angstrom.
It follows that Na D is 5.7 Angstrom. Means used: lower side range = 11.8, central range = 9.71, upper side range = 11.8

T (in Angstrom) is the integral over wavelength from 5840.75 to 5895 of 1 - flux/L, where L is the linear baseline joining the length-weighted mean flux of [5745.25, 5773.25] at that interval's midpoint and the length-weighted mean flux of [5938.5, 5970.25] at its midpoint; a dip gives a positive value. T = 2.5 Angstrom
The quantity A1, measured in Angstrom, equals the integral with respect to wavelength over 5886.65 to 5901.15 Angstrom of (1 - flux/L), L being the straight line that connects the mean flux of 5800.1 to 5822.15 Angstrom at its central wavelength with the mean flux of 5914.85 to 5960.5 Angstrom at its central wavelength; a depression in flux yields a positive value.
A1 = 4.2 Angstrom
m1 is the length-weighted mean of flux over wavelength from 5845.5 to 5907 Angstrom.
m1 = 10.7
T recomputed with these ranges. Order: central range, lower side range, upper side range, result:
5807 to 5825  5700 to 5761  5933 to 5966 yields -0.43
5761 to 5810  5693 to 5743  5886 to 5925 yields -3.83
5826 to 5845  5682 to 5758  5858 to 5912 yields -1.82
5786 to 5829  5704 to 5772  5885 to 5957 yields -2.30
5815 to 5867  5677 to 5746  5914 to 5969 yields -1.21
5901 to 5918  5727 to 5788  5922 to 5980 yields 0.67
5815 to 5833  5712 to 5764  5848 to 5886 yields -0.29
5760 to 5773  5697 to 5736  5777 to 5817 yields -0.91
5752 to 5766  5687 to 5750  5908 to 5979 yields 0.04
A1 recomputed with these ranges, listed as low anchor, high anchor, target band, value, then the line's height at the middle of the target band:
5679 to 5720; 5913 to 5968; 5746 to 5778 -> -0.6 Angstrom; 11.2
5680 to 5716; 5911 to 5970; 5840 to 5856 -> -0.3 Angstrom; 11.3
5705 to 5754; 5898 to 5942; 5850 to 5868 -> -0.8 Angstrom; 11.2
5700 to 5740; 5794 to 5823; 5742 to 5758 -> 0.8 Angstrom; 11.3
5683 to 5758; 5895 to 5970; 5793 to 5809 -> -0.4 Angstrom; 11.2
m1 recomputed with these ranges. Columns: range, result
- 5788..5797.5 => 12.2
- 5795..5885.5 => 11.5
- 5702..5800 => 11.3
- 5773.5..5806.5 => 11.4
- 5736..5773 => 11.4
